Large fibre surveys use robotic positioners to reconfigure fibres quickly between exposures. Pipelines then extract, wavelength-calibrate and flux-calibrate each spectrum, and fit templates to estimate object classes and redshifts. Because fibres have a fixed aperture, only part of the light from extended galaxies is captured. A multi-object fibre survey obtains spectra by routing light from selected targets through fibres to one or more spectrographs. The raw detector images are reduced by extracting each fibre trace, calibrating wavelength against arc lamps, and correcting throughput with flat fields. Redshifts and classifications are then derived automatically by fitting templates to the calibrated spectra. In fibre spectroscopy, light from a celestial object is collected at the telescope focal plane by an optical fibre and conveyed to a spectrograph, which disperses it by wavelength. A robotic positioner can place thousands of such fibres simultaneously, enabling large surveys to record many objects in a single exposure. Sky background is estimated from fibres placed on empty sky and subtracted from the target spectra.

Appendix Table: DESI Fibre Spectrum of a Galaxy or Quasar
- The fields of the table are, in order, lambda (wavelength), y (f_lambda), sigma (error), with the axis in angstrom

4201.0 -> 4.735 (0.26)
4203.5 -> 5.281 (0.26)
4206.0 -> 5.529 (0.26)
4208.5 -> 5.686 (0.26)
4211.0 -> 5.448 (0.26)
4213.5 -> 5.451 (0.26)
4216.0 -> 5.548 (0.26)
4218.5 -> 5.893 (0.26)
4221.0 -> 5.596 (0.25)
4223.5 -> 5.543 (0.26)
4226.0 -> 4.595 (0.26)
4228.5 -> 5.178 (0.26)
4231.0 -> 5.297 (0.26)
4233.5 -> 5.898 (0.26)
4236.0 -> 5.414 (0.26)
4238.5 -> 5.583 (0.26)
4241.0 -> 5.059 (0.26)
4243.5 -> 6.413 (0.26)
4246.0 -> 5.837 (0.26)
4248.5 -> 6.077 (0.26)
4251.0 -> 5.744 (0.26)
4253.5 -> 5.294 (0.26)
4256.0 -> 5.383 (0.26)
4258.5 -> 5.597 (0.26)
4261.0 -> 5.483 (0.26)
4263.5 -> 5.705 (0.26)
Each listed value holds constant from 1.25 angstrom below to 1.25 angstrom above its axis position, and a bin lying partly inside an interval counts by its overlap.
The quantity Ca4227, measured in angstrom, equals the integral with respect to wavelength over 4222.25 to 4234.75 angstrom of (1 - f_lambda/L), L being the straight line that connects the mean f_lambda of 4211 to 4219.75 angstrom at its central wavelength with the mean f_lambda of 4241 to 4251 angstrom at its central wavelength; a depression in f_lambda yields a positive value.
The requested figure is 1.0 angstrom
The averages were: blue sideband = 5.6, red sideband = 5.93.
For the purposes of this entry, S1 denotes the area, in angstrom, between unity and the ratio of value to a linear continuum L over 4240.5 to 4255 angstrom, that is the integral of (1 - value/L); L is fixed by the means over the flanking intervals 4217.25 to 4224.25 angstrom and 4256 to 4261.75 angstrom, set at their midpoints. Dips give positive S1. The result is -0.5 angstrom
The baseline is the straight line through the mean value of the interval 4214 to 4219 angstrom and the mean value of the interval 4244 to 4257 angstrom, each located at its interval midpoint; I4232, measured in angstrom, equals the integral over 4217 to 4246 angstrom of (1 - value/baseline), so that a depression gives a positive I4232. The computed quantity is 0.9 angstrom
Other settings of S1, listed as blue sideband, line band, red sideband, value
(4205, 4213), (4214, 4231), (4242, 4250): 1.02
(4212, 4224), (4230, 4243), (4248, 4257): 0.21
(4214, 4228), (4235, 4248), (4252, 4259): -0.65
